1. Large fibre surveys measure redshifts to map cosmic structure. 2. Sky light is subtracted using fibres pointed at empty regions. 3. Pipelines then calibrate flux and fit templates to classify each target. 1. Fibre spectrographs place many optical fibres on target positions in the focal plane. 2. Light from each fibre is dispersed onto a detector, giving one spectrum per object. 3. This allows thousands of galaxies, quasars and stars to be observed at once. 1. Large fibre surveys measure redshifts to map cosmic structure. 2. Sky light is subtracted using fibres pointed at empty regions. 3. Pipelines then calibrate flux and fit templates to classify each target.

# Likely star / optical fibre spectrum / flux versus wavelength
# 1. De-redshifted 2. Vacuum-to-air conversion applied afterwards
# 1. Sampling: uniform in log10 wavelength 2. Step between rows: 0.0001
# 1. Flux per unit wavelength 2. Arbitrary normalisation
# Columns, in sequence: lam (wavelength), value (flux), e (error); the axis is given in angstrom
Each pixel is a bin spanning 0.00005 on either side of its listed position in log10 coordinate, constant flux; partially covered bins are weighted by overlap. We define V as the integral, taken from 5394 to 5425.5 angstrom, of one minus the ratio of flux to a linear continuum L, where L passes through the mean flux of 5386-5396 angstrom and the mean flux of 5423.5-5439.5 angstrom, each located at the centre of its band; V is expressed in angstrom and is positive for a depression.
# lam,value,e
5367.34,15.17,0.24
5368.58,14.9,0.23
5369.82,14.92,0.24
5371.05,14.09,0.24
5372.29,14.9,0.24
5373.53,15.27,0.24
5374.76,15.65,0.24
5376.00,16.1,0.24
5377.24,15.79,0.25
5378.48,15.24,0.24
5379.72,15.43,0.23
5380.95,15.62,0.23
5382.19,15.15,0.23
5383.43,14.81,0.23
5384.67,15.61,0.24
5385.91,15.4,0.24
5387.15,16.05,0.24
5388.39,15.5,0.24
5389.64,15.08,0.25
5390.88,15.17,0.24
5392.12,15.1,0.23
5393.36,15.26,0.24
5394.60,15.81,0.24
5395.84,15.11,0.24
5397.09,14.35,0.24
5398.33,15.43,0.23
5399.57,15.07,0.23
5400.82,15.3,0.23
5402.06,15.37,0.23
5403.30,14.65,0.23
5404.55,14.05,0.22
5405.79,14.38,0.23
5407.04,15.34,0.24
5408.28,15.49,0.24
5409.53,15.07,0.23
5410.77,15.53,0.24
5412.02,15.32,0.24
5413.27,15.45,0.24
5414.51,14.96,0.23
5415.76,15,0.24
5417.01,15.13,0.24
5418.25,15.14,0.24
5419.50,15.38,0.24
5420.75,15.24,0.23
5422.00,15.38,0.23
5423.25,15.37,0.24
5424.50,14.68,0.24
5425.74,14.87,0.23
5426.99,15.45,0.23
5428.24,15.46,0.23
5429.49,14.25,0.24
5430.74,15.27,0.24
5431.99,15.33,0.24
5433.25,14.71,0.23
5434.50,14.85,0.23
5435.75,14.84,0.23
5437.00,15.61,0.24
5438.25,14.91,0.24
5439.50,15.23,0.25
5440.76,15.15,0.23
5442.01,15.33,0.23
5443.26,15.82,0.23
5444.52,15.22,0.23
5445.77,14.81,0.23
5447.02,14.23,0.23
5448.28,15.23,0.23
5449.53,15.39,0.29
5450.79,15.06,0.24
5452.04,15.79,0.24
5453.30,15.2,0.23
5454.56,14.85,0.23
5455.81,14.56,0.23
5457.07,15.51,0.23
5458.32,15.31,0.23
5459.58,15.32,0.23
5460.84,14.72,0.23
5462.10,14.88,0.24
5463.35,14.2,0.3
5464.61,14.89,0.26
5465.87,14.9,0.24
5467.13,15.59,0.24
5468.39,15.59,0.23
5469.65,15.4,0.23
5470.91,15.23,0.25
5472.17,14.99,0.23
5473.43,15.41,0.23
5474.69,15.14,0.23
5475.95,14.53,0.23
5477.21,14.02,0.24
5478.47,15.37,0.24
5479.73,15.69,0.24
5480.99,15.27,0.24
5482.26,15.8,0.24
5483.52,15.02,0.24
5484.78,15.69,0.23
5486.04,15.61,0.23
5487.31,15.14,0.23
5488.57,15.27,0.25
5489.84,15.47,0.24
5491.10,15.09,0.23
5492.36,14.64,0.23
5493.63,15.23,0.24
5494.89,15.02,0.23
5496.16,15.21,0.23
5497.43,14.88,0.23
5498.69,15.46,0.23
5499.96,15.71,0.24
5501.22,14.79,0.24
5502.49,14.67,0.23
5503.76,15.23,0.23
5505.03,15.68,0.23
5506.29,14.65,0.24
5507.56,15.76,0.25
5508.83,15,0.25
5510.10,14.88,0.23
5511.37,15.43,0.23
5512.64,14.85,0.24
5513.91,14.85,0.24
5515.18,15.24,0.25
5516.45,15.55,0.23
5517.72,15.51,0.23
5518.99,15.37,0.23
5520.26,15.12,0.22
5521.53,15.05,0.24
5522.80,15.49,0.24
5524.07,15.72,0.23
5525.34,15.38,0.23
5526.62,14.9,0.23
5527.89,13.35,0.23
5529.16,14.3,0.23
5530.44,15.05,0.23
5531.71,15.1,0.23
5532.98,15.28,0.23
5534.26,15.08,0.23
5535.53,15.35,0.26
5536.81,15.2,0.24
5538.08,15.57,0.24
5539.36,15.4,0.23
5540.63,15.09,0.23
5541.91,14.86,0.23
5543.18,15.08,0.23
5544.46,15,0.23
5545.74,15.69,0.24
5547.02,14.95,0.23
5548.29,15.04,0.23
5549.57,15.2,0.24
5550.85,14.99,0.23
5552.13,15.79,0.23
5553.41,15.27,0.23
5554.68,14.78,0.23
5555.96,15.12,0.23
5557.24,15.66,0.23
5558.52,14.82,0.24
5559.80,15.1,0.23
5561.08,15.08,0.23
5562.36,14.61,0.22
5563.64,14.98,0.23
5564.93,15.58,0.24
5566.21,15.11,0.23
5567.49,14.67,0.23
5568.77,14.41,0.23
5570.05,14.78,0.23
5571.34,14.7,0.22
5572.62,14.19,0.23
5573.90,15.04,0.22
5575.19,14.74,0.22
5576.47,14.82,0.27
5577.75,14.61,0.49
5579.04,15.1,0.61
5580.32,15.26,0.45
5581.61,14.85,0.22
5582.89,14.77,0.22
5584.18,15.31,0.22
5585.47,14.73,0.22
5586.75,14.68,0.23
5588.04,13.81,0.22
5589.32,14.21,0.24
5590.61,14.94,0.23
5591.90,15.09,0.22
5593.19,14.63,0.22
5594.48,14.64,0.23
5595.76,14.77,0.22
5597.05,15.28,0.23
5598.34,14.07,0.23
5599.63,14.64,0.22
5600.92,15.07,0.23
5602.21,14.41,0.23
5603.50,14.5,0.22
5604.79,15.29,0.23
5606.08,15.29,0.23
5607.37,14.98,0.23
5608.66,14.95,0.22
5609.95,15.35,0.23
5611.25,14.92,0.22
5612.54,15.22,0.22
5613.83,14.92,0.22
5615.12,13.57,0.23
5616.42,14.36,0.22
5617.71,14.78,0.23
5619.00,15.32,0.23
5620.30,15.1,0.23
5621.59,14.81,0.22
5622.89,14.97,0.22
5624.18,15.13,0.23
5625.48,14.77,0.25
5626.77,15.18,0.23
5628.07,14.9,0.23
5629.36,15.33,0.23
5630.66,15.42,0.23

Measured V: 0.2 angstrom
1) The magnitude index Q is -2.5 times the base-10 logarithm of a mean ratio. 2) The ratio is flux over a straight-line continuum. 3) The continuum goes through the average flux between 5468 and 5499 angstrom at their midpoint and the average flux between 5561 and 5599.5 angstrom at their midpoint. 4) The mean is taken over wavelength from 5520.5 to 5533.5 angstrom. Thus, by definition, 0.00 mag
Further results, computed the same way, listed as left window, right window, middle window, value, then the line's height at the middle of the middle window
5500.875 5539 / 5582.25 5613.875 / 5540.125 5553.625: -0.01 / 15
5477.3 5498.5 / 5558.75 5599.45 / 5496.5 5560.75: -0.01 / 15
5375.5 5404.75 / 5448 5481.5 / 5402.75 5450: 0.01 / 15.2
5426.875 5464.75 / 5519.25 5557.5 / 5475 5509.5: -0.01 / 15.1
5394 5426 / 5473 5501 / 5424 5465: 0.01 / 15.2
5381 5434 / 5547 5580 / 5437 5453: -0.01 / 15.1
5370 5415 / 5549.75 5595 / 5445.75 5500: -0.01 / 15.1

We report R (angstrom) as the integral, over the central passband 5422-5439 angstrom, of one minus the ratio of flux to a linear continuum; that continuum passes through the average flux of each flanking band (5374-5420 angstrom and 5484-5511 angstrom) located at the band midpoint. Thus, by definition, 0.2 angstrom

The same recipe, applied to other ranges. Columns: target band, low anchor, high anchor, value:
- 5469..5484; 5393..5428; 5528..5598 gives -0.10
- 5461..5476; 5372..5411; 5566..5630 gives 0.02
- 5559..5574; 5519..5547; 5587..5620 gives 0.09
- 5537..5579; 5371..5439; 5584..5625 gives -0.39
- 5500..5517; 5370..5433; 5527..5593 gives -0.13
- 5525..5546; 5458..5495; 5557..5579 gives -0.08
